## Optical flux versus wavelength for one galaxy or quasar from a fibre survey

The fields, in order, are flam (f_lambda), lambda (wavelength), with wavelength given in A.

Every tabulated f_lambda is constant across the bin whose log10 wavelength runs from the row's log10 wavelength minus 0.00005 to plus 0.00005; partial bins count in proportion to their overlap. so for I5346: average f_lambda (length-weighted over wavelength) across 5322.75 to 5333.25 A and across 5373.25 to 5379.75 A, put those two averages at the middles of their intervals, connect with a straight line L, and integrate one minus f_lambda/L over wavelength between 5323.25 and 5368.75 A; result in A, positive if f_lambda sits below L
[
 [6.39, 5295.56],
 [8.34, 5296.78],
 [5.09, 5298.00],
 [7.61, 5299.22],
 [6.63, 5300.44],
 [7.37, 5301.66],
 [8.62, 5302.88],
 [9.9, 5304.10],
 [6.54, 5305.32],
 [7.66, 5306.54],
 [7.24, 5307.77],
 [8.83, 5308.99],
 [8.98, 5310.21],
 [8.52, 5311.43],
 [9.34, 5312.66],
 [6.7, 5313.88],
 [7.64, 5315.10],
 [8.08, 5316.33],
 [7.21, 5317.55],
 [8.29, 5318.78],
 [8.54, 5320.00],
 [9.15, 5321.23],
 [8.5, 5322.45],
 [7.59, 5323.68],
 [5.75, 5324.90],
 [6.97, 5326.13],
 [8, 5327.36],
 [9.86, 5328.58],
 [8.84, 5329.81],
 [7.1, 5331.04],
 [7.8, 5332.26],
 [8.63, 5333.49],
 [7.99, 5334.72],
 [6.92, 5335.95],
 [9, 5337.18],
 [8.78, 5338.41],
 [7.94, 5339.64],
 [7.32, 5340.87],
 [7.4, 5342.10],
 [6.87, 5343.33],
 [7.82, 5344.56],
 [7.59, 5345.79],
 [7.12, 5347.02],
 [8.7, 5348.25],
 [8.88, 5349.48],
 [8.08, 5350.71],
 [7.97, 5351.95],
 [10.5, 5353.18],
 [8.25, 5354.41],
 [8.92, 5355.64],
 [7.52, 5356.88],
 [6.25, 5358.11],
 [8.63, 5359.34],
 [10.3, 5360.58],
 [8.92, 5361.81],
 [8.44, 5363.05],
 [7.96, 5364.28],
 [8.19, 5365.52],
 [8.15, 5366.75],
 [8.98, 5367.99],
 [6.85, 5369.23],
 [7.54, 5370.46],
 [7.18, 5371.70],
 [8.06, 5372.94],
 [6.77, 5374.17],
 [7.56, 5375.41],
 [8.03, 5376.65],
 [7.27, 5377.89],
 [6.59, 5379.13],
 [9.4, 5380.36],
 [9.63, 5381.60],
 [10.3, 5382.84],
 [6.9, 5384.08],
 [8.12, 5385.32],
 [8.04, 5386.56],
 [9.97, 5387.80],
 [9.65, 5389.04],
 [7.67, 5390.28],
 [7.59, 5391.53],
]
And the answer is -3.0 A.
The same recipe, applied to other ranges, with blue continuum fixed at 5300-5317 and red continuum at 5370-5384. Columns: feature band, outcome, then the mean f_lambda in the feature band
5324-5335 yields 0.2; 7.87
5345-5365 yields -0.9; 8.37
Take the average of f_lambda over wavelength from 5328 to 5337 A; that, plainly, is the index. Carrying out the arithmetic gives 8.19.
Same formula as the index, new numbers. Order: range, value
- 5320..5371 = 8.1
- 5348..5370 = 8.41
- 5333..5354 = 8.09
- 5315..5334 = 8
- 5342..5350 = 7.78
